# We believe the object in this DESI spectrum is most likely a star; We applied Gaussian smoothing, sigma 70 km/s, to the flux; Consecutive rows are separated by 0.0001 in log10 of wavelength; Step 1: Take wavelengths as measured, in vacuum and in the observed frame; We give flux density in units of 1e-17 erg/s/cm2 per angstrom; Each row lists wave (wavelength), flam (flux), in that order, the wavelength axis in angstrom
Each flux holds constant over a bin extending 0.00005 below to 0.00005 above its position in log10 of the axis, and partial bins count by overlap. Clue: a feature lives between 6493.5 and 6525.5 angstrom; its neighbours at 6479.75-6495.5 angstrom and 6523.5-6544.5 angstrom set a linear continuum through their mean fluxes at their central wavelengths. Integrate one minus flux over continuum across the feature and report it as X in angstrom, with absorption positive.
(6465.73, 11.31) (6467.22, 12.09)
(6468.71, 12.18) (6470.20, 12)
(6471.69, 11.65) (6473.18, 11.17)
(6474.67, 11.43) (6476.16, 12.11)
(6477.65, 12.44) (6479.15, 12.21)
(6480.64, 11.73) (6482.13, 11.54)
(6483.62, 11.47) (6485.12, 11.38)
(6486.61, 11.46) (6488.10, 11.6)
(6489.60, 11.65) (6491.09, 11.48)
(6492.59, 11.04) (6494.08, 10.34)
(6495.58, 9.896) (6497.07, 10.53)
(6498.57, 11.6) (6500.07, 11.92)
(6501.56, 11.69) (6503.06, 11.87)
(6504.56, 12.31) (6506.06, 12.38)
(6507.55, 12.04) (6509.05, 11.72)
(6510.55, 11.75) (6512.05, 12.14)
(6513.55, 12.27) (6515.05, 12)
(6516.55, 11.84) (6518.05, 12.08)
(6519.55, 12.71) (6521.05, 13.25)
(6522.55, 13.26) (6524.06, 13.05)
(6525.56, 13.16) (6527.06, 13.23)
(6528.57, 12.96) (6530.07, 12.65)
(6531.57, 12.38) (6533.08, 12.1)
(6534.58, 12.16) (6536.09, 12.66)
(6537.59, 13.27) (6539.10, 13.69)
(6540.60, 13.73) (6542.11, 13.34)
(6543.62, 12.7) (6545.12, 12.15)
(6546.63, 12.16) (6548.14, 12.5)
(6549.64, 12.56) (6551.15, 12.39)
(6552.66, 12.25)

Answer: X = 0.3 angstrom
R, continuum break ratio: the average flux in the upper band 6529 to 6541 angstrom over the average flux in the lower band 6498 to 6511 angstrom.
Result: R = 1.1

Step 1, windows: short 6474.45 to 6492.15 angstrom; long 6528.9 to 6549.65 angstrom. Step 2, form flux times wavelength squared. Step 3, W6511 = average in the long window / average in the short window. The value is 1.11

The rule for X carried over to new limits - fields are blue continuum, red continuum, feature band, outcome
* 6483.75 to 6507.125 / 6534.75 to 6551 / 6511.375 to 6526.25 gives -0.56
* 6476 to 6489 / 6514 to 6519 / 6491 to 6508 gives 0.68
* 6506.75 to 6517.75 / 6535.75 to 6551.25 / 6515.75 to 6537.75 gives -0.56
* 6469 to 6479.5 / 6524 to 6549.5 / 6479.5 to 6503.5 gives 1.55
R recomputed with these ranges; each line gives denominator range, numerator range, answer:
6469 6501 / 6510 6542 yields 1.11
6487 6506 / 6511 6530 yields 1.11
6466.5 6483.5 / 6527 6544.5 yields 1.09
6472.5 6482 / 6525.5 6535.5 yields 1.07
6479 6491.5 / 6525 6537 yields 1.09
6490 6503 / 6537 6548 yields 1.17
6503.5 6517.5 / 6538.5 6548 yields 1.07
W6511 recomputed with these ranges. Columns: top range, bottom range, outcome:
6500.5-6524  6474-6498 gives 1.08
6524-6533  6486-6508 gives 1.13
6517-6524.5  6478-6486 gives 1.11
